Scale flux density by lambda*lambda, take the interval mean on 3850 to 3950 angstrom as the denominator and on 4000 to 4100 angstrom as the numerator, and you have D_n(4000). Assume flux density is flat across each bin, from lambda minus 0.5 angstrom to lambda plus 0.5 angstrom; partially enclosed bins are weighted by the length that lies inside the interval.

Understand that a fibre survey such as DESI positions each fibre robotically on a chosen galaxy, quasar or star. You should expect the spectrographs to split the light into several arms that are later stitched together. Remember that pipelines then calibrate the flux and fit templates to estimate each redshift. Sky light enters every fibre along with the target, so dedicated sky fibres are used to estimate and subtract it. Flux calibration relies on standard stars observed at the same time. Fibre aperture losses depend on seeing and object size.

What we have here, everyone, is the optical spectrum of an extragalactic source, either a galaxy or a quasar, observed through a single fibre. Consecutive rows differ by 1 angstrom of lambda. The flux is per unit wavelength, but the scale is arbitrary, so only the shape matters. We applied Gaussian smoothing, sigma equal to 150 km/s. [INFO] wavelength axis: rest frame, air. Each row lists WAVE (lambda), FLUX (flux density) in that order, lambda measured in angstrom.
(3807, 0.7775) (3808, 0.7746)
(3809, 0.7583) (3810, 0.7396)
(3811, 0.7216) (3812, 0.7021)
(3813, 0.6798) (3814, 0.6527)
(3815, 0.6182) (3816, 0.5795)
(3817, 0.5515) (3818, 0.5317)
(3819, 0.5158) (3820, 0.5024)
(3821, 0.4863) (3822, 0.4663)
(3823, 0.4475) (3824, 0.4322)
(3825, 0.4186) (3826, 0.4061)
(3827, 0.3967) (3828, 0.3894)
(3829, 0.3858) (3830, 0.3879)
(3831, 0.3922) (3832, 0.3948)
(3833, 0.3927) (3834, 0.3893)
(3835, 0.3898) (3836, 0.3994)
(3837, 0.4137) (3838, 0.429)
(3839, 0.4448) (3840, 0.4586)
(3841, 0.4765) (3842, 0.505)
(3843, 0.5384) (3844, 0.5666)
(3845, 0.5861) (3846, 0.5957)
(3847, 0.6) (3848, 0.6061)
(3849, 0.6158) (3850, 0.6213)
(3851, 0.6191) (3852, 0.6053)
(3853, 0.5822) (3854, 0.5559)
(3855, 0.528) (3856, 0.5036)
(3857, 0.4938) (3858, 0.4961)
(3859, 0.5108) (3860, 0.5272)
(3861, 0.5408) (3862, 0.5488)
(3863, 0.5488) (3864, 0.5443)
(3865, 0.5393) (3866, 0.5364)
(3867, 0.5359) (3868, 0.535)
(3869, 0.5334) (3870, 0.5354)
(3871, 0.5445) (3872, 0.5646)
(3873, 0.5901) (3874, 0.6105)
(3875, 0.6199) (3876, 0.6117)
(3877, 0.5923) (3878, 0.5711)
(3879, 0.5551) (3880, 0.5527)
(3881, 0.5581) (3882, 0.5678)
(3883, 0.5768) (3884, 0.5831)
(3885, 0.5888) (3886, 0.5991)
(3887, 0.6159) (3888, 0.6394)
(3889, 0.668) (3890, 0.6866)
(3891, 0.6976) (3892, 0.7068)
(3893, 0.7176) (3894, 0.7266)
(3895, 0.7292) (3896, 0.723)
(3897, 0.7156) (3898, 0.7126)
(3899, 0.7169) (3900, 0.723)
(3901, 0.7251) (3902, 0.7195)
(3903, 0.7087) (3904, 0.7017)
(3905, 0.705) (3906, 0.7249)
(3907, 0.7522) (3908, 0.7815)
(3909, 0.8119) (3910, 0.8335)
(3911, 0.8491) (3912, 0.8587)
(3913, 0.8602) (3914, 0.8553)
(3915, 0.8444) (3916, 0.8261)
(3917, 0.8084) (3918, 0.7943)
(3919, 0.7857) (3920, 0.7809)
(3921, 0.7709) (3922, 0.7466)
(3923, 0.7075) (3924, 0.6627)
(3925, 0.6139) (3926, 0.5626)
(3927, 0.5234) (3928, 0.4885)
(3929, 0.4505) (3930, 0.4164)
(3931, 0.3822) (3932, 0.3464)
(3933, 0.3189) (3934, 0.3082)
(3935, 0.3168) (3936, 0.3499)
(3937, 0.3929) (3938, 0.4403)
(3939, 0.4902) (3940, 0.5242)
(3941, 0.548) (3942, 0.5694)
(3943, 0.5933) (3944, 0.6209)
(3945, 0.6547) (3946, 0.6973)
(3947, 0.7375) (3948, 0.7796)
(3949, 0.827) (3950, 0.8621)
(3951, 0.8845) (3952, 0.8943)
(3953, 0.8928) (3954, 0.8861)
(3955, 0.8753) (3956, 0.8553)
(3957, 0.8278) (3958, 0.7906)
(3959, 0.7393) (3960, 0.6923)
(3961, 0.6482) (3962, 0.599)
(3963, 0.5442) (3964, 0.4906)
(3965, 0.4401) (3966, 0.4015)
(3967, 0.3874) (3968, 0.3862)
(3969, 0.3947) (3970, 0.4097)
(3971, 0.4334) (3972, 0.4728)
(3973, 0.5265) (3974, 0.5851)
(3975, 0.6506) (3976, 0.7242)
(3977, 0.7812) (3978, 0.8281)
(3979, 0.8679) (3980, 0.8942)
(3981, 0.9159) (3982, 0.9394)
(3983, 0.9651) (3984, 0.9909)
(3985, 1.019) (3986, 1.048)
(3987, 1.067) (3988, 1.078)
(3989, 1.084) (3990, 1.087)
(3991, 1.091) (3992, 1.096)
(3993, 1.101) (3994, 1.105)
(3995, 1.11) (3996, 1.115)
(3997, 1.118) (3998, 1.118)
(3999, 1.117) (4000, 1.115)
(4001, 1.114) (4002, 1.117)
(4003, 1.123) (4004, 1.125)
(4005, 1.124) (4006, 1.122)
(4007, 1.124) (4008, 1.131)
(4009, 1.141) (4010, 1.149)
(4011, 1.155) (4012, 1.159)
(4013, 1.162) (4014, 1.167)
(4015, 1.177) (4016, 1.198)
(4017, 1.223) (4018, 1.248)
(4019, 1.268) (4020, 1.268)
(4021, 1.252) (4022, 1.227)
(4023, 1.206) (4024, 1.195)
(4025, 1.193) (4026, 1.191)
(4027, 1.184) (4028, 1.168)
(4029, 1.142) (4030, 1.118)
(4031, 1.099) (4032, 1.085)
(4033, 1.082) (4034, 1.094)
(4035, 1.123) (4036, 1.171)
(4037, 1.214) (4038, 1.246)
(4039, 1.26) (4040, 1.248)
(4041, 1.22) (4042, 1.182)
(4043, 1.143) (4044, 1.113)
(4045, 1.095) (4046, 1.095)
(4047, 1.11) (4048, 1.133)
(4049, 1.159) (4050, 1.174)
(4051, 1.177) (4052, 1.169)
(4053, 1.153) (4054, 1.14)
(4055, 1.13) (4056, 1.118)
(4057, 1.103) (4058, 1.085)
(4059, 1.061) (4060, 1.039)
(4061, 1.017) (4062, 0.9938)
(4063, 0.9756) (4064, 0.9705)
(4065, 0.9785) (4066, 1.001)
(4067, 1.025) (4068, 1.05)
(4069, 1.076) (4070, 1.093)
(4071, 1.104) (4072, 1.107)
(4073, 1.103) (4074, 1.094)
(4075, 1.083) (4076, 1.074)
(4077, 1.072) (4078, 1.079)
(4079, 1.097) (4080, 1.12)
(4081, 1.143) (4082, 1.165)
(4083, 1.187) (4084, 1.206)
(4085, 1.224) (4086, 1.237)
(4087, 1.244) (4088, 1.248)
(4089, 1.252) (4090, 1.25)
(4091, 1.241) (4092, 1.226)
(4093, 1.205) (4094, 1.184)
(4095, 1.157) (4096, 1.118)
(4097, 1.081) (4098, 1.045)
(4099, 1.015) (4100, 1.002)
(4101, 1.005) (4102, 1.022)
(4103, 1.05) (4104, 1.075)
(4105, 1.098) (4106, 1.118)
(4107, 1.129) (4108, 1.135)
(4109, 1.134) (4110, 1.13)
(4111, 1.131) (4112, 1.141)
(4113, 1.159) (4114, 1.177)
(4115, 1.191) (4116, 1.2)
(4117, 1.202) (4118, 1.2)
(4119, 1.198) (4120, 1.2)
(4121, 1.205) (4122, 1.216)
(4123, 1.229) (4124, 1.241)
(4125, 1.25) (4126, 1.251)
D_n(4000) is 1.98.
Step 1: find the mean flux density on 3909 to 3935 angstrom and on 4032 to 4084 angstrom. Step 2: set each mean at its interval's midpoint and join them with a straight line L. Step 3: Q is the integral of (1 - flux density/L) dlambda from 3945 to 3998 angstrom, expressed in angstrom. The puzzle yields 1.4 angstrom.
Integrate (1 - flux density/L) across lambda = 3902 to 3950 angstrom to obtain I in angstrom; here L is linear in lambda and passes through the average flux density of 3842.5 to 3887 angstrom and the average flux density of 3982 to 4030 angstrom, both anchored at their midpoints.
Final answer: 9.42 angstrom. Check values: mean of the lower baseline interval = 0.565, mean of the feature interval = 0.644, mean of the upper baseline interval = 1.14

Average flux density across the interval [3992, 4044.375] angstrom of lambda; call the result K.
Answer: 1.16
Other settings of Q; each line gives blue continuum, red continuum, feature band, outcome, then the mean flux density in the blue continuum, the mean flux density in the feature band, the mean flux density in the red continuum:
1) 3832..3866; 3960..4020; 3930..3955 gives 6.24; 0.519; 0.599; 0.929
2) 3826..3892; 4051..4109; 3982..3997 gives -3.28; 0.536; 1.07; 1.11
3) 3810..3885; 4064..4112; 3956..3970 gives 4.14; 0.529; 0.57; 1.12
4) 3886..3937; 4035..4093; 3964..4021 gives -2.14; 0.666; 0.958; 1.13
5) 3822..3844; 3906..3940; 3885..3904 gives -4.33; 0.427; 0.693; 0.628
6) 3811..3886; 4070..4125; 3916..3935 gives 3.55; 0.527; 0.581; 1.15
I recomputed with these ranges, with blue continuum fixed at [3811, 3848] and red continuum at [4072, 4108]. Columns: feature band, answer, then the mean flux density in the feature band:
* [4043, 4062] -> -1.3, 1.11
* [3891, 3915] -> -2.9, 0.755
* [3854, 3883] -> 1.8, 0.55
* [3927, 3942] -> 6.6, 0.421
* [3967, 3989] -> 2.6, 0.76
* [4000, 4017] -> -3.9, 1.14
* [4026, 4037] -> -1.6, 1.13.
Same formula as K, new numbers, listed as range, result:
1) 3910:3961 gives 0.668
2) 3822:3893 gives 0.532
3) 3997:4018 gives 1.14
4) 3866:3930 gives 0.671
